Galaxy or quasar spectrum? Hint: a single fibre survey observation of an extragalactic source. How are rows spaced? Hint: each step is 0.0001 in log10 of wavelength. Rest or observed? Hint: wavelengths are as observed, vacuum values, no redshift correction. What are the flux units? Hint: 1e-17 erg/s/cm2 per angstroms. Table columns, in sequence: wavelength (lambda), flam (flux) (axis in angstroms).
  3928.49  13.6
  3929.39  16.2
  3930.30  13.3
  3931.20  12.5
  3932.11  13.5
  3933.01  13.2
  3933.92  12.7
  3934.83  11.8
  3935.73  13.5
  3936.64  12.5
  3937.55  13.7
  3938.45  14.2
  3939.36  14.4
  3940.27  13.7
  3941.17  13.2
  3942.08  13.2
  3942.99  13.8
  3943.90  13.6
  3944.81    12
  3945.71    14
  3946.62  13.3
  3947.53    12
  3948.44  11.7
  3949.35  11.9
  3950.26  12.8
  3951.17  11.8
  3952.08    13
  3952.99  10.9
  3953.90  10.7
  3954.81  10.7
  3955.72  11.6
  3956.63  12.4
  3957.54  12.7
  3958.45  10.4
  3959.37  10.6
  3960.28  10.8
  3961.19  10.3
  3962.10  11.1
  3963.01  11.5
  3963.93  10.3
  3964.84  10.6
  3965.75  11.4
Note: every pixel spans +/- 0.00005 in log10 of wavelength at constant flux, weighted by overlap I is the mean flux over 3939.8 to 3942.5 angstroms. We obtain 13.4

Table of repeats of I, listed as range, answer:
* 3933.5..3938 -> 12.8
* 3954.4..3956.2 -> 11.2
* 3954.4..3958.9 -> 11.6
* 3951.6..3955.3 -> 11.3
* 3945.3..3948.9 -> 12.7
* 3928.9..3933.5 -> 13.7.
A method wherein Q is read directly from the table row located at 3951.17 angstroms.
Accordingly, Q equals 11.8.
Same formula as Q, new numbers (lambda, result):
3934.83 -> 11.8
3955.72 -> 11.6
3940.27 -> 13.7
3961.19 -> 10.3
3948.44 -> 11.7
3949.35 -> 11.9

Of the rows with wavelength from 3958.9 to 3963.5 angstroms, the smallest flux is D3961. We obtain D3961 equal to 10.3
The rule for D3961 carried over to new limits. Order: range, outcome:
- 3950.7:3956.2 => 10.7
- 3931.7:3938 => 11.8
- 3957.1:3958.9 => 10.4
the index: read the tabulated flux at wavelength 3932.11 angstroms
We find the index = 13.5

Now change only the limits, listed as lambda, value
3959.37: 10.6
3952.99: 10.9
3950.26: 12.8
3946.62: 13.3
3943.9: 13.6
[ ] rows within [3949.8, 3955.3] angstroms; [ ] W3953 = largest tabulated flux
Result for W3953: 13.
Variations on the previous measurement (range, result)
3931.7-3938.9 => 14.2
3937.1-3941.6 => 14.4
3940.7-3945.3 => 13.8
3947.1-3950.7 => 12.8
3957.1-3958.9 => 12.7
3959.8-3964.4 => 11.5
